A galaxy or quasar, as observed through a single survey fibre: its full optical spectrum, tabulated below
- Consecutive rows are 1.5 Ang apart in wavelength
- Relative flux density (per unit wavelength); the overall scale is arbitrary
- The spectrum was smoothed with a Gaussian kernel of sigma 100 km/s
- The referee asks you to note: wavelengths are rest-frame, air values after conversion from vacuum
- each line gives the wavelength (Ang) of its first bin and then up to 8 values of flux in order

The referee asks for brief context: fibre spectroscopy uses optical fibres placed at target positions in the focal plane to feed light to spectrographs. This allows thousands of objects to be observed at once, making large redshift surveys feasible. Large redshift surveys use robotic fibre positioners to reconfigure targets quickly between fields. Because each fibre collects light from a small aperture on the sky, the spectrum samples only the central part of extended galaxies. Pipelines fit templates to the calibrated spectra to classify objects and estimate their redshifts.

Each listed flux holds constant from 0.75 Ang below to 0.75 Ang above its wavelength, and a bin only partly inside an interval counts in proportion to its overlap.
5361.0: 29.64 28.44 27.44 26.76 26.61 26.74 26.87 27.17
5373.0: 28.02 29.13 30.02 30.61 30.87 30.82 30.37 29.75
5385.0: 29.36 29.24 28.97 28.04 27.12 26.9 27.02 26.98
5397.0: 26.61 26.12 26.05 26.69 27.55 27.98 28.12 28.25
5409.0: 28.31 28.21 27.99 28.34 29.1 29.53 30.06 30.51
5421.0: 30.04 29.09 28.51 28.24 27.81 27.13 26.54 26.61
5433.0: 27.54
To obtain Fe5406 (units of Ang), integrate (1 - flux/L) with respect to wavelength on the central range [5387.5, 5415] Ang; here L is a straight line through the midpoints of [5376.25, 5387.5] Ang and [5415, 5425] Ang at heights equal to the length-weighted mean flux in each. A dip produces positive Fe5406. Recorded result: 2.1 Ang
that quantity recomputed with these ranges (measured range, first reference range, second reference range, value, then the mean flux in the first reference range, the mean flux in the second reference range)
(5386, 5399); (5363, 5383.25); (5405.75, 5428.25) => 0.56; 28.6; 28.8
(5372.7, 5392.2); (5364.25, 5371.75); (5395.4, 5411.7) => -1.67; 26.8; 27.4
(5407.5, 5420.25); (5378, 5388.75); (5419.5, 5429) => 0.01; 29.9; 28.7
